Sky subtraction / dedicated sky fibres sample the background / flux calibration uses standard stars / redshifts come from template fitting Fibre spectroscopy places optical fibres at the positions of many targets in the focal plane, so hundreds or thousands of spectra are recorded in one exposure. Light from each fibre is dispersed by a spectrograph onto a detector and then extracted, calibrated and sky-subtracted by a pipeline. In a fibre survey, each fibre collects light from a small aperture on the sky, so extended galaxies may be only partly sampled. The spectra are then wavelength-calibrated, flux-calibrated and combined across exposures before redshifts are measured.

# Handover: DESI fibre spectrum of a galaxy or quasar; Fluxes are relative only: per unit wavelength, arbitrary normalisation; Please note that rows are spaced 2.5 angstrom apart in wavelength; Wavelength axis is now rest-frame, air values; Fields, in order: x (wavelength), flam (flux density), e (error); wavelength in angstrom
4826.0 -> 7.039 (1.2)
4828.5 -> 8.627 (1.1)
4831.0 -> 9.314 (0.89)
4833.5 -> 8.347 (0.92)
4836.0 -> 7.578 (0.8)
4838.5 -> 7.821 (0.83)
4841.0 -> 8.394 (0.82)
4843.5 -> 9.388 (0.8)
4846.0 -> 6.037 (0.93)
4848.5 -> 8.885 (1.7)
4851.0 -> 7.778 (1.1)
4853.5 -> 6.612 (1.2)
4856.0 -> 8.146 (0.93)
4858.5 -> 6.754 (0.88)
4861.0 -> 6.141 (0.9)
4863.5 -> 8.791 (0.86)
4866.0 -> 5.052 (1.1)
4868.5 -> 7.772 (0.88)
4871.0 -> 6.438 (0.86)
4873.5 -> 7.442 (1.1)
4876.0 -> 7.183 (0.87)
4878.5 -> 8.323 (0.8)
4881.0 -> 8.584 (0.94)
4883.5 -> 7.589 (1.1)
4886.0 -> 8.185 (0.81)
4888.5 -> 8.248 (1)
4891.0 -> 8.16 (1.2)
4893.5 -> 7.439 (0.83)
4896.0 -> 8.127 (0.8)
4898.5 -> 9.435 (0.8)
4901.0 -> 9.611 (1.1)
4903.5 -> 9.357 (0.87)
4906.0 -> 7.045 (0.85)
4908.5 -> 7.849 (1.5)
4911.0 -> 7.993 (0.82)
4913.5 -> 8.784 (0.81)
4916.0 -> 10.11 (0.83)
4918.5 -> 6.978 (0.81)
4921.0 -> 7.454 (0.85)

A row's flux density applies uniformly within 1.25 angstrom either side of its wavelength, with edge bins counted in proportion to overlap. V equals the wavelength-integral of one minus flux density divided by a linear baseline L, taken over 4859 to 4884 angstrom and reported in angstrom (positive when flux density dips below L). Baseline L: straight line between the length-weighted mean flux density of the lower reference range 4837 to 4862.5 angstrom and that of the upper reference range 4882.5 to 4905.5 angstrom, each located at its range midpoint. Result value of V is 2.2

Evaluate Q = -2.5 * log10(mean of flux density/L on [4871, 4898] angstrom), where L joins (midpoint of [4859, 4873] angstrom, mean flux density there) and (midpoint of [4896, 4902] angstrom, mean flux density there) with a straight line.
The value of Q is 0.04 mag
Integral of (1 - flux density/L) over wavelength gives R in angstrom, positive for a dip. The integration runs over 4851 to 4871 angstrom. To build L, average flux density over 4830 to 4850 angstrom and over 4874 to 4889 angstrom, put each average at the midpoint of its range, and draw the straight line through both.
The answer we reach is 2.58 angstrom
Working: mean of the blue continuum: 8.2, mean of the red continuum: 7.98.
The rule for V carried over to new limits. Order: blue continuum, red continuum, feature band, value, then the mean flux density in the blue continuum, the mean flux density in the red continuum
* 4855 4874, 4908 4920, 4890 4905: -1.4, 7.04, 8.36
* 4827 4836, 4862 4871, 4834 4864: 0.5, 8.55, 7.07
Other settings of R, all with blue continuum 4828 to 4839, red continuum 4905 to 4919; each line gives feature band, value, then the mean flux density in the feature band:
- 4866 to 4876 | 1.6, 6.94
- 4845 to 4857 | 1.2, 7.51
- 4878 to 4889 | 0.1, 8.17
